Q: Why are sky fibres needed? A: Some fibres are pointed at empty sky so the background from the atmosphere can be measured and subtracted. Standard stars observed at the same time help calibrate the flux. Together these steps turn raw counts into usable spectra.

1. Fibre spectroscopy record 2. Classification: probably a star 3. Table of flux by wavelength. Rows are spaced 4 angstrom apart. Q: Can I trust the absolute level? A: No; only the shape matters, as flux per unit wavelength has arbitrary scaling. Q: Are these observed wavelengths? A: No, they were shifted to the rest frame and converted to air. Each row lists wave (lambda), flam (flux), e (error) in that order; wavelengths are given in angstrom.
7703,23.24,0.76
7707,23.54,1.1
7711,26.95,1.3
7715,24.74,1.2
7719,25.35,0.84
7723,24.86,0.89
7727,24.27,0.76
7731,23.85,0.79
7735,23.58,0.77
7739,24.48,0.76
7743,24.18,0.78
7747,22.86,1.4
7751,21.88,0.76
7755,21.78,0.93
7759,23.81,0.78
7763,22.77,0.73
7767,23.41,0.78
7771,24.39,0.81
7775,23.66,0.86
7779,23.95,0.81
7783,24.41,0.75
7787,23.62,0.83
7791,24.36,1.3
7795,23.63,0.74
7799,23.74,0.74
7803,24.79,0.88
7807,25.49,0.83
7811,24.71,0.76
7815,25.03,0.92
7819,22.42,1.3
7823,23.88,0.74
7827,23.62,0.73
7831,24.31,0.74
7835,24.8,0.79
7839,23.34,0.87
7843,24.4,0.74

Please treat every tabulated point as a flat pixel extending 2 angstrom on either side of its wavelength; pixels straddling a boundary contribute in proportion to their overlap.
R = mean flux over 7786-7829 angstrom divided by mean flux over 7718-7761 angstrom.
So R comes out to 1.02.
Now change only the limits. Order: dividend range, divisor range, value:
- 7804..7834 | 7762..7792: 1.02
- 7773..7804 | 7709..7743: 0.97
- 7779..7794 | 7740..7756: 1.05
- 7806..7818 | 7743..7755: 1.10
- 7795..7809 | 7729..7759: 1.05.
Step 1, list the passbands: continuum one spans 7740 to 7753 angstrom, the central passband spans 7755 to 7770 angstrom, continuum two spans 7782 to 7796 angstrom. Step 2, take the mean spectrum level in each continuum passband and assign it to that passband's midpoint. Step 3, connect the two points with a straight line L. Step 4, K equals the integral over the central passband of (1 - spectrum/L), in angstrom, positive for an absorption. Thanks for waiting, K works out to 0.2 angstrom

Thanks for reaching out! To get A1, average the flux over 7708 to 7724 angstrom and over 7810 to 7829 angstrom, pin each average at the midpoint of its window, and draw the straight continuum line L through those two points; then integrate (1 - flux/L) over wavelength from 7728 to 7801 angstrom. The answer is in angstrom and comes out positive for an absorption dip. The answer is 3.2 angstrom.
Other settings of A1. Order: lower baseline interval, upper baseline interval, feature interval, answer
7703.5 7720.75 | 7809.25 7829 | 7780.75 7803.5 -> 0.1 angstrom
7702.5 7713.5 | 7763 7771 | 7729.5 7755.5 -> 0.8 angstrom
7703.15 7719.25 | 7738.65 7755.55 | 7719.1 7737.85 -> -0.2 angstrom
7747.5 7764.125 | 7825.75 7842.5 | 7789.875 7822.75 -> -1.0 angstrom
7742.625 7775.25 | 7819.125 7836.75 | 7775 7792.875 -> -0.5 angstrom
